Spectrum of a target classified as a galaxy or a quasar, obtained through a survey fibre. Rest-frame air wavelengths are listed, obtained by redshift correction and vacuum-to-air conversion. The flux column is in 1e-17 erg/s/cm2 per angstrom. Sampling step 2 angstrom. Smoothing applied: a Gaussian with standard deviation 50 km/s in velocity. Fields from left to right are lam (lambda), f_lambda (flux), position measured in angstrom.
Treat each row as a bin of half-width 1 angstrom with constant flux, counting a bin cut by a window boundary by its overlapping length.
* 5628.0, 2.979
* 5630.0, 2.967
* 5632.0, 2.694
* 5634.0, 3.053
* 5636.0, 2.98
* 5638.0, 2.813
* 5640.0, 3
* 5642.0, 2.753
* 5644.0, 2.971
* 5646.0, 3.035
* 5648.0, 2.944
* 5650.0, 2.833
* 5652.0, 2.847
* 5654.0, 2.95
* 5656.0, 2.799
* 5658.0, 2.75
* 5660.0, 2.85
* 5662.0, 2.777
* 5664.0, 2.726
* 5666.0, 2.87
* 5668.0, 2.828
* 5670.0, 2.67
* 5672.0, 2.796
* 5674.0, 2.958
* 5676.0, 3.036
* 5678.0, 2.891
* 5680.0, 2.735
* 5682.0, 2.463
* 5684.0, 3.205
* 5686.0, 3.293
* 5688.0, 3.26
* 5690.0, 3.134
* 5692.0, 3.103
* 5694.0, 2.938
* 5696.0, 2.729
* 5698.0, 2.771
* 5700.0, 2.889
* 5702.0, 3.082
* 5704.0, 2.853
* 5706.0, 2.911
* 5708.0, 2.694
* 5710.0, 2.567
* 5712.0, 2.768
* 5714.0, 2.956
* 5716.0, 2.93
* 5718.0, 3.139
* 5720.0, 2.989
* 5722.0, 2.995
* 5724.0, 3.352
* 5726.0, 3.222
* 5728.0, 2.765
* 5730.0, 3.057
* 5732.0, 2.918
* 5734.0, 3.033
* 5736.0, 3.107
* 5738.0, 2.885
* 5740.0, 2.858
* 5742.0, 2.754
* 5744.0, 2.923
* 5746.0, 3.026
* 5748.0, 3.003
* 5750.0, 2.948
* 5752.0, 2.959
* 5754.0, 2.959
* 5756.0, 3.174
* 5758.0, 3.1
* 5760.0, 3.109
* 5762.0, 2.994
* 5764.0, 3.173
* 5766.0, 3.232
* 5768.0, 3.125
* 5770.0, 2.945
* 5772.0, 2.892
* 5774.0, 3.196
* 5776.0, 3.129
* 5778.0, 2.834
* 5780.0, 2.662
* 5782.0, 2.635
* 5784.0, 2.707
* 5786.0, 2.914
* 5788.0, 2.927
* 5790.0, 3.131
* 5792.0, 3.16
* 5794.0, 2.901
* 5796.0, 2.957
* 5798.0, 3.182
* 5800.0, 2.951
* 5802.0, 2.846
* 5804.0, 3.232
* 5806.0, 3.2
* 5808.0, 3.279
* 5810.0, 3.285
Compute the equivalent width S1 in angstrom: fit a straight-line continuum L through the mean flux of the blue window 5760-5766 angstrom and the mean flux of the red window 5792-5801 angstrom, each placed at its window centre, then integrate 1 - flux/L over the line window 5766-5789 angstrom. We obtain 1.1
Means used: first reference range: 3.11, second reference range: 3.02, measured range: 2.92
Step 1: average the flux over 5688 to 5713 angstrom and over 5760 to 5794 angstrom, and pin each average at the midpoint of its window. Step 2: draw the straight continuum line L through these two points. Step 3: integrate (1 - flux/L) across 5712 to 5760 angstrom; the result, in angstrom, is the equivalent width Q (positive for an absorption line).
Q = -1.2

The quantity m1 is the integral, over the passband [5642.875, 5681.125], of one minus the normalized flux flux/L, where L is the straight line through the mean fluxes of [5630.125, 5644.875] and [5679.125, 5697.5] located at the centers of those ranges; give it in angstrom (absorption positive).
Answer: 1.1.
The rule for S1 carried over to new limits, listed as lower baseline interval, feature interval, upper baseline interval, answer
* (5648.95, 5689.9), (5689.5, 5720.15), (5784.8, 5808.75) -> 0.34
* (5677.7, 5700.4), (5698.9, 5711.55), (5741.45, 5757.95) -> 0.56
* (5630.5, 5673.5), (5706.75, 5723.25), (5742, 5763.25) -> 0.36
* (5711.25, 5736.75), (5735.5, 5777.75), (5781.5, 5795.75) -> -0.70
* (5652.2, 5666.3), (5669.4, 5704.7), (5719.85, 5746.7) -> -0.67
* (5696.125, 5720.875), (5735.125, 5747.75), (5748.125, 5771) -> 0.28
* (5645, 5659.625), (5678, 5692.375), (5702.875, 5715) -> -0.94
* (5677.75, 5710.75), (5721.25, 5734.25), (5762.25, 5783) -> -0.47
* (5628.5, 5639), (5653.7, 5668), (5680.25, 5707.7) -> 0.57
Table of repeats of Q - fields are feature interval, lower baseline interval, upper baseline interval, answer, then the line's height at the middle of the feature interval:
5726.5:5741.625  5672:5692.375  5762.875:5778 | 0.5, 3.05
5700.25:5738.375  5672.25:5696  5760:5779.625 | 0.6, 3.01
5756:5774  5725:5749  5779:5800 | -0.9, 2.94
